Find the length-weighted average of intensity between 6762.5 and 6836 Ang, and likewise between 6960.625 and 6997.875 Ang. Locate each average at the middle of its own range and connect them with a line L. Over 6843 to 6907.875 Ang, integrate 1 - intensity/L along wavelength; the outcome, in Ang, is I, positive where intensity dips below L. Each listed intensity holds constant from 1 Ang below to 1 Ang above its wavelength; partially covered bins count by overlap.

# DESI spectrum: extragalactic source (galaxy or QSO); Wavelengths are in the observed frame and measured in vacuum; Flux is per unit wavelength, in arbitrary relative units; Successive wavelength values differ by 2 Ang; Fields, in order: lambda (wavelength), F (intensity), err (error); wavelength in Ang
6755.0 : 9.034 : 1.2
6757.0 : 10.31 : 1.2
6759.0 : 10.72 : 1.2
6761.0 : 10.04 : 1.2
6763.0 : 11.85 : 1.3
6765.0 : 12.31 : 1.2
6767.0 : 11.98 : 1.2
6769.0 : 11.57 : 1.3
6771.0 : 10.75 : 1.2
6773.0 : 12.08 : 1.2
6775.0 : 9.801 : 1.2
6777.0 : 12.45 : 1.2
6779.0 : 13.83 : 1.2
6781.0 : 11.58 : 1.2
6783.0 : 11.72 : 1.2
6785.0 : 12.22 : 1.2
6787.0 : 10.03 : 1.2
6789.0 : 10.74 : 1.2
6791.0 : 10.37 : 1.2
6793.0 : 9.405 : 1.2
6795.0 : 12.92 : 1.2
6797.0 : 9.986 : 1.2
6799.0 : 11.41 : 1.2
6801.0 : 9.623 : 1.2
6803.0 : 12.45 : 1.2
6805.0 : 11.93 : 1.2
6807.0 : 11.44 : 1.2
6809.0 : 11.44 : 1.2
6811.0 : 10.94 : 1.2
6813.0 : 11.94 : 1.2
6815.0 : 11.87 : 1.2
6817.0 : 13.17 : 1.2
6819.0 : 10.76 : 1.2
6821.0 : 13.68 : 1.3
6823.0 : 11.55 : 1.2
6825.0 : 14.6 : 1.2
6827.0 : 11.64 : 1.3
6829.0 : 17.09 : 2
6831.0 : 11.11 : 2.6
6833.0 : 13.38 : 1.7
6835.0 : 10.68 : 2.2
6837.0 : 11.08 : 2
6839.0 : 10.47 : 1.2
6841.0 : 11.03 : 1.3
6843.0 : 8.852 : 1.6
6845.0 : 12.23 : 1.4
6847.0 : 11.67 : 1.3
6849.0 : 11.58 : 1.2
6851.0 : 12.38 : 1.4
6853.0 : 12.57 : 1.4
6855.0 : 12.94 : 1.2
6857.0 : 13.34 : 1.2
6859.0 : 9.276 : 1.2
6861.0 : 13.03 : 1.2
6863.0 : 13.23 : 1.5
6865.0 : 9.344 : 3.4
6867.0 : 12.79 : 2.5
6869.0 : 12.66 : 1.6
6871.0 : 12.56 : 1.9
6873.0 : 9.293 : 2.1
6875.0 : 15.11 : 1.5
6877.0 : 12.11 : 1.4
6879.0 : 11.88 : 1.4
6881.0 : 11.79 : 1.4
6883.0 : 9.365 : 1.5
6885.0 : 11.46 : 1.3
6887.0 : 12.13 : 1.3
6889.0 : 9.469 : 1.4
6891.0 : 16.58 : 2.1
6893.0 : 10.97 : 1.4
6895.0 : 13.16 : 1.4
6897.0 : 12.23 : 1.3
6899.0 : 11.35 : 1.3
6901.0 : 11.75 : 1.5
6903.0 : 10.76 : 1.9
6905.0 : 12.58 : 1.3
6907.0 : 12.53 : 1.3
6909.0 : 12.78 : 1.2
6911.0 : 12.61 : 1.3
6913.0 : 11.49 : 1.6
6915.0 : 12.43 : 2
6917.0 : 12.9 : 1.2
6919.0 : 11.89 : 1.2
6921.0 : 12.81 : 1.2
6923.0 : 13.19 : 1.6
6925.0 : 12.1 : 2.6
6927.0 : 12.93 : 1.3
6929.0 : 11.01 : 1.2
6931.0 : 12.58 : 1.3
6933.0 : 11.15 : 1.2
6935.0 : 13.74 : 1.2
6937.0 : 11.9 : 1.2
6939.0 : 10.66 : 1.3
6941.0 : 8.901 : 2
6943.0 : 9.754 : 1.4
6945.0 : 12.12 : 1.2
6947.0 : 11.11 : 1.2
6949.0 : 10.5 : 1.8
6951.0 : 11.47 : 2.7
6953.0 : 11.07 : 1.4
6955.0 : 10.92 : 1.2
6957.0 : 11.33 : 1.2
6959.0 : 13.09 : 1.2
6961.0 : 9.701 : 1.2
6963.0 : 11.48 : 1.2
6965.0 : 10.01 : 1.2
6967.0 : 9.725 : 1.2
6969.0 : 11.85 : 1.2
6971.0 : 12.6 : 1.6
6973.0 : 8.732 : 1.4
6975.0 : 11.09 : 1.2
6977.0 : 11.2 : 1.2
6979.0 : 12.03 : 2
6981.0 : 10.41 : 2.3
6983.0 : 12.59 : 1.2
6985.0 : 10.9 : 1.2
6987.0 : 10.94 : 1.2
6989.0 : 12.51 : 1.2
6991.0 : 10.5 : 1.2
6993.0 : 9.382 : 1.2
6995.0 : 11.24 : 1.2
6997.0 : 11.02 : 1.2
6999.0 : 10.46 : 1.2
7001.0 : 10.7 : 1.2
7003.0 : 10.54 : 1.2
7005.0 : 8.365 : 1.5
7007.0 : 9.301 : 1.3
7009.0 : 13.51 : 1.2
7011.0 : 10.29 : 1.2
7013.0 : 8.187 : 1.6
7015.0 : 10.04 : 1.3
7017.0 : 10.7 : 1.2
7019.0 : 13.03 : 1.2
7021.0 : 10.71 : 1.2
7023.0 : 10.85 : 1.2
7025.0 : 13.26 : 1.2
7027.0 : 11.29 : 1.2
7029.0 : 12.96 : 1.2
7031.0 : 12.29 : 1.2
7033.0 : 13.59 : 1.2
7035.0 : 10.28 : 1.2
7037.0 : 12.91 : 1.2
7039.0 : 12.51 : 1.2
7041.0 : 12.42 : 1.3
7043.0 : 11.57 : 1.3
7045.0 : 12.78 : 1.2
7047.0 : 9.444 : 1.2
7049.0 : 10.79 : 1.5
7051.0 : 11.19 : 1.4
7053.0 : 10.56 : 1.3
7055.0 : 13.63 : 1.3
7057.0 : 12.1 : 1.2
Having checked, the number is -2.9 Ang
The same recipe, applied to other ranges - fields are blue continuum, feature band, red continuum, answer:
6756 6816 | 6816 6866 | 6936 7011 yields -3.7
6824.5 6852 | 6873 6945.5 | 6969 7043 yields -2.1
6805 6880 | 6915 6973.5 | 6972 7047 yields 0.3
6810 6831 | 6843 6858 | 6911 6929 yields 0.5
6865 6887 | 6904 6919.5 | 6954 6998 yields -1.2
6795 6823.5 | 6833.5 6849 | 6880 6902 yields 1.0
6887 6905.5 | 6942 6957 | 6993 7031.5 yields 0.7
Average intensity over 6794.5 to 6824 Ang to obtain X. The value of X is 11.7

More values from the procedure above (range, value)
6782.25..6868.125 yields 11.7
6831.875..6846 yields 11.1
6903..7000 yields 11.4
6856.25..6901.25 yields 11.9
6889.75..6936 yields 12.4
